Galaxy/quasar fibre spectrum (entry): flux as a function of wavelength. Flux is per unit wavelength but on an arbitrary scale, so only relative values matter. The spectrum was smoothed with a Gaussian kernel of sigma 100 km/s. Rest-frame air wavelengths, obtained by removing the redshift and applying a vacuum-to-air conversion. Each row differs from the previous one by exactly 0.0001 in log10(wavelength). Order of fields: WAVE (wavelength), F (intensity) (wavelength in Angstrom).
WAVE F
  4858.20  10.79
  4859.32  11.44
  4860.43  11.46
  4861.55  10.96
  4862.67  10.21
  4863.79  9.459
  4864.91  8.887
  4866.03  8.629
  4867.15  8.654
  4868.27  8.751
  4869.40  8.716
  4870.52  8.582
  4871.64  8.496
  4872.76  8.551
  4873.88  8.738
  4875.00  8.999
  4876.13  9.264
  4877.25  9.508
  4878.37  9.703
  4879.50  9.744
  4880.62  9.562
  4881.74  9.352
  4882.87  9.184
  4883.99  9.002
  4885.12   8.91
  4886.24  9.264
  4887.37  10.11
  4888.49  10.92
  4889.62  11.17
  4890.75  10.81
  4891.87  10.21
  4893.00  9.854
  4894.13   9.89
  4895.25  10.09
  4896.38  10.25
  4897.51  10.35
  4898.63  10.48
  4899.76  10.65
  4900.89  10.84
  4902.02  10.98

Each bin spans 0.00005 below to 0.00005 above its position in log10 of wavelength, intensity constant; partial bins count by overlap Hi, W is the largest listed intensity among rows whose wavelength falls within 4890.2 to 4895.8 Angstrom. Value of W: 10.81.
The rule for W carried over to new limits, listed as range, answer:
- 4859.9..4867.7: 11.46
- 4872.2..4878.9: 9.703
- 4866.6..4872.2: 8.751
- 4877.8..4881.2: 9.744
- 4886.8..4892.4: 11.17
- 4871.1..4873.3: 8.551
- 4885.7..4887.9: 10.11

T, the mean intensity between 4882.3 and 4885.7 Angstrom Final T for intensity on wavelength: 9.03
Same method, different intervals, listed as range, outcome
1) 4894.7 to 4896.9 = 10.2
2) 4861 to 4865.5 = 9.87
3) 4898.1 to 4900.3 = 10.6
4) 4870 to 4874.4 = 8.6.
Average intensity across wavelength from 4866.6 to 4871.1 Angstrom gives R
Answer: 8.67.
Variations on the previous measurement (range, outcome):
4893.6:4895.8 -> 10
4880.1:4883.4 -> 9.36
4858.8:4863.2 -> 11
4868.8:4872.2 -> 8.59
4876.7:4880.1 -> 9.65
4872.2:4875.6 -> 8.76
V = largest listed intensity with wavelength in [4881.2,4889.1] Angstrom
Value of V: 10.92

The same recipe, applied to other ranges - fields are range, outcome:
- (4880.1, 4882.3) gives 9.562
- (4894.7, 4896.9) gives 10.25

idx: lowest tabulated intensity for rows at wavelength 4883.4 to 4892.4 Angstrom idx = 8.91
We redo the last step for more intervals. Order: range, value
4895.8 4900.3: 10.25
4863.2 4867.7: 8.629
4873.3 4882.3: 8.738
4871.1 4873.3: 8.496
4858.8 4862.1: 10.96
